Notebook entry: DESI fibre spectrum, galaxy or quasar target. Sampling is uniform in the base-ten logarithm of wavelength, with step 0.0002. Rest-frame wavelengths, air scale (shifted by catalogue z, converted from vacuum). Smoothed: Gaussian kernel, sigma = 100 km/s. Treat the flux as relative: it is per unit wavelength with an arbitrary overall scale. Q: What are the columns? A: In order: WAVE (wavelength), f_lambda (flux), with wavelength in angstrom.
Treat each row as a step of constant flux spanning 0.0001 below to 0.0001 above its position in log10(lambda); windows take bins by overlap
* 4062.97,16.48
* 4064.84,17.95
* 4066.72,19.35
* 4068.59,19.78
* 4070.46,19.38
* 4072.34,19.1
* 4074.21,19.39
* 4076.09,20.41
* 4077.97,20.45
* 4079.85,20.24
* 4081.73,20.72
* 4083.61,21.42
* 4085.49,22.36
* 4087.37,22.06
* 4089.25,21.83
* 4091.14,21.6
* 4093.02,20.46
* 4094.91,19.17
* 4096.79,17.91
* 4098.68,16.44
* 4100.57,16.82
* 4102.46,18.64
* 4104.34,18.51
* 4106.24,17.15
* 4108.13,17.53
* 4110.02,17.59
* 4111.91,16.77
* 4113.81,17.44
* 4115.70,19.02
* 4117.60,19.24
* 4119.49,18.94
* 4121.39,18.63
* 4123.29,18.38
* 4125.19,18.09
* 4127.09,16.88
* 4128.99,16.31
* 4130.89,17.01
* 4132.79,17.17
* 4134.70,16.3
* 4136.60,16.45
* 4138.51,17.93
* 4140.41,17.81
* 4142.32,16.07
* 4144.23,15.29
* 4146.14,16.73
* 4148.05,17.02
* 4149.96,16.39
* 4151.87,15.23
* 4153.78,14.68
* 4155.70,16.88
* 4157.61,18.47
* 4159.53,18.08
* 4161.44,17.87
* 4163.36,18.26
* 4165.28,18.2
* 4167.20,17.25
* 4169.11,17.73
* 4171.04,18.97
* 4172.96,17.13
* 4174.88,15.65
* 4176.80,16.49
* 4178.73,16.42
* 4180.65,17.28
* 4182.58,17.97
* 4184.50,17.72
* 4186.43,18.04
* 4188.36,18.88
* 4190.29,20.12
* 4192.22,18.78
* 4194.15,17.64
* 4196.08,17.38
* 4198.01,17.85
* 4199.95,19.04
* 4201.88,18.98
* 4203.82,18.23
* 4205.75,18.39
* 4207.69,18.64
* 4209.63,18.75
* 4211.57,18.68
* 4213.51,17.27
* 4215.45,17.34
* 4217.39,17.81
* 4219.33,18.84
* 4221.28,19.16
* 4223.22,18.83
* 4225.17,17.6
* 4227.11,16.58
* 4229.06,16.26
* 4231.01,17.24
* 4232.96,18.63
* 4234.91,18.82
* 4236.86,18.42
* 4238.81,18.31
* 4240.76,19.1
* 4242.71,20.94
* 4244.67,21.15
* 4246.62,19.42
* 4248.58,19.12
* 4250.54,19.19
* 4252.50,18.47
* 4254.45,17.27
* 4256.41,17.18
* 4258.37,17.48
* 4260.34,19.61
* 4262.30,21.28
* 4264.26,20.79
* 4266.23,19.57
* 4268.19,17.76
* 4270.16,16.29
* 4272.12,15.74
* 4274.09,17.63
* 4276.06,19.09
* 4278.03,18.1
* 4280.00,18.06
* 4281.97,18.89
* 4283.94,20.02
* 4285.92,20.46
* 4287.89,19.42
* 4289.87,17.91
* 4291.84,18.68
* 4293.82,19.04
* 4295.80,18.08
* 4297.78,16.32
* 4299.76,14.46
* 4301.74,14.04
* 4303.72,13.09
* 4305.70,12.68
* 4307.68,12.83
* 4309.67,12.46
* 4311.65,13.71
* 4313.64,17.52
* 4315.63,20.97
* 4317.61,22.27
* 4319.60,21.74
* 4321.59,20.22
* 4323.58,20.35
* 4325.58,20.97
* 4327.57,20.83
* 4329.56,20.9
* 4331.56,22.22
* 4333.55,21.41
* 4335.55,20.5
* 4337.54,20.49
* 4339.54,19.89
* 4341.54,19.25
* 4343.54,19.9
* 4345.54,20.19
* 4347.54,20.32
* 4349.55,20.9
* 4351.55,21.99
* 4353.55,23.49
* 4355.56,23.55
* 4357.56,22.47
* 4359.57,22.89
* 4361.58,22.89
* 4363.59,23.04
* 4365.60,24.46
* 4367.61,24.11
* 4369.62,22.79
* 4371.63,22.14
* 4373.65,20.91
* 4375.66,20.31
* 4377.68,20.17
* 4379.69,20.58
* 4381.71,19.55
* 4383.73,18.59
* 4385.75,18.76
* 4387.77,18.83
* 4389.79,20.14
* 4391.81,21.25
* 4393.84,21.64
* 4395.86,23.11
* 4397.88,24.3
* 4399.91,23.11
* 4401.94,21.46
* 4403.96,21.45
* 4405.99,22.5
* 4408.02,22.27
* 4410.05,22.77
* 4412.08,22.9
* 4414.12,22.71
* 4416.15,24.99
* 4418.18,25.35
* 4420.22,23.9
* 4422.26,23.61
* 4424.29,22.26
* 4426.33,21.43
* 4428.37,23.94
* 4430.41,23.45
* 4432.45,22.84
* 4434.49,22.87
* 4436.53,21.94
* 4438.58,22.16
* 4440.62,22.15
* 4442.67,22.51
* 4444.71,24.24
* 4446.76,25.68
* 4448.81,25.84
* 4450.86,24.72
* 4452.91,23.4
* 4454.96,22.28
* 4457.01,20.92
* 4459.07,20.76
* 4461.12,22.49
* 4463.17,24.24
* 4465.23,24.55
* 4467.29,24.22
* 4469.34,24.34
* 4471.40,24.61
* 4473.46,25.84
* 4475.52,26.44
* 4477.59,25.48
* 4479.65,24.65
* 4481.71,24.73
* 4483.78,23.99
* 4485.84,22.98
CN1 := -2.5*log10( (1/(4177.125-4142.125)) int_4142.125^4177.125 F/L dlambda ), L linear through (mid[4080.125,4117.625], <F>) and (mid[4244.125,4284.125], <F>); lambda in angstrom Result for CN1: 0.12 mag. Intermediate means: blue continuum 19.1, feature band 17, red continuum 18.6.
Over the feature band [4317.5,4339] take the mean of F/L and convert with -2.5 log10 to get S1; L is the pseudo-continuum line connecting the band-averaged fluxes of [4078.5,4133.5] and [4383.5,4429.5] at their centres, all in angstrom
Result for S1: 0.02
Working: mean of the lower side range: 18.8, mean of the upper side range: 22.3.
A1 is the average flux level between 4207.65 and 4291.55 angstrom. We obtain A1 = 18.5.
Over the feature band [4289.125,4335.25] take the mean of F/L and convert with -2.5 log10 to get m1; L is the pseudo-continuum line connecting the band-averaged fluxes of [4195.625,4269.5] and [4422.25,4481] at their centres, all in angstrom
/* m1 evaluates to 0.14 mag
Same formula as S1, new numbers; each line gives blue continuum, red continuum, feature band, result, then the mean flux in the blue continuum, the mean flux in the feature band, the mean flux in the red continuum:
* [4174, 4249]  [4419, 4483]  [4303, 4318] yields 0.30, 18.3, 15.5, 23.6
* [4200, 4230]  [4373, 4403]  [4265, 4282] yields 0.07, 18.1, 17.9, 20.9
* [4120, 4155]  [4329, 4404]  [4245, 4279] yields 0.05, 16.8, 18.5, 21.4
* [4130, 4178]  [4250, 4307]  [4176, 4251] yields -0.06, 17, 18.3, 17.8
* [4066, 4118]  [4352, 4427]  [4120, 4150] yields 0.16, 19.3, 17.1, 22.2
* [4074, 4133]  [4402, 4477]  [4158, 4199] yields 0.12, 18.9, 17.8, 23.4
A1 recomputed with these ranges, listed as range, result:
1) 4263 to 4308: 17.4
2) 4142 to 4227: 17.7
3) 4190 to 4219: 18.3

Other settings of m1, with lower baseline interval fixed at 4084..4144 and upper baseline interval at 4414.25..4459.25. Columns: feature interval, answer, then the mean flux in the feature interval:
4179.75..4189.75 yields 0.08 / 18.1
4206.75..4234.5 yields 0.11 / 18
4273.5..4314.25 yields 0.25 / 16.8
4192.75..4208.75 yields 0.08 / 18.3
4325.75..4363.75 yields 0.02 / 21.4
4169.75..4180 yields 0.14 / 17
